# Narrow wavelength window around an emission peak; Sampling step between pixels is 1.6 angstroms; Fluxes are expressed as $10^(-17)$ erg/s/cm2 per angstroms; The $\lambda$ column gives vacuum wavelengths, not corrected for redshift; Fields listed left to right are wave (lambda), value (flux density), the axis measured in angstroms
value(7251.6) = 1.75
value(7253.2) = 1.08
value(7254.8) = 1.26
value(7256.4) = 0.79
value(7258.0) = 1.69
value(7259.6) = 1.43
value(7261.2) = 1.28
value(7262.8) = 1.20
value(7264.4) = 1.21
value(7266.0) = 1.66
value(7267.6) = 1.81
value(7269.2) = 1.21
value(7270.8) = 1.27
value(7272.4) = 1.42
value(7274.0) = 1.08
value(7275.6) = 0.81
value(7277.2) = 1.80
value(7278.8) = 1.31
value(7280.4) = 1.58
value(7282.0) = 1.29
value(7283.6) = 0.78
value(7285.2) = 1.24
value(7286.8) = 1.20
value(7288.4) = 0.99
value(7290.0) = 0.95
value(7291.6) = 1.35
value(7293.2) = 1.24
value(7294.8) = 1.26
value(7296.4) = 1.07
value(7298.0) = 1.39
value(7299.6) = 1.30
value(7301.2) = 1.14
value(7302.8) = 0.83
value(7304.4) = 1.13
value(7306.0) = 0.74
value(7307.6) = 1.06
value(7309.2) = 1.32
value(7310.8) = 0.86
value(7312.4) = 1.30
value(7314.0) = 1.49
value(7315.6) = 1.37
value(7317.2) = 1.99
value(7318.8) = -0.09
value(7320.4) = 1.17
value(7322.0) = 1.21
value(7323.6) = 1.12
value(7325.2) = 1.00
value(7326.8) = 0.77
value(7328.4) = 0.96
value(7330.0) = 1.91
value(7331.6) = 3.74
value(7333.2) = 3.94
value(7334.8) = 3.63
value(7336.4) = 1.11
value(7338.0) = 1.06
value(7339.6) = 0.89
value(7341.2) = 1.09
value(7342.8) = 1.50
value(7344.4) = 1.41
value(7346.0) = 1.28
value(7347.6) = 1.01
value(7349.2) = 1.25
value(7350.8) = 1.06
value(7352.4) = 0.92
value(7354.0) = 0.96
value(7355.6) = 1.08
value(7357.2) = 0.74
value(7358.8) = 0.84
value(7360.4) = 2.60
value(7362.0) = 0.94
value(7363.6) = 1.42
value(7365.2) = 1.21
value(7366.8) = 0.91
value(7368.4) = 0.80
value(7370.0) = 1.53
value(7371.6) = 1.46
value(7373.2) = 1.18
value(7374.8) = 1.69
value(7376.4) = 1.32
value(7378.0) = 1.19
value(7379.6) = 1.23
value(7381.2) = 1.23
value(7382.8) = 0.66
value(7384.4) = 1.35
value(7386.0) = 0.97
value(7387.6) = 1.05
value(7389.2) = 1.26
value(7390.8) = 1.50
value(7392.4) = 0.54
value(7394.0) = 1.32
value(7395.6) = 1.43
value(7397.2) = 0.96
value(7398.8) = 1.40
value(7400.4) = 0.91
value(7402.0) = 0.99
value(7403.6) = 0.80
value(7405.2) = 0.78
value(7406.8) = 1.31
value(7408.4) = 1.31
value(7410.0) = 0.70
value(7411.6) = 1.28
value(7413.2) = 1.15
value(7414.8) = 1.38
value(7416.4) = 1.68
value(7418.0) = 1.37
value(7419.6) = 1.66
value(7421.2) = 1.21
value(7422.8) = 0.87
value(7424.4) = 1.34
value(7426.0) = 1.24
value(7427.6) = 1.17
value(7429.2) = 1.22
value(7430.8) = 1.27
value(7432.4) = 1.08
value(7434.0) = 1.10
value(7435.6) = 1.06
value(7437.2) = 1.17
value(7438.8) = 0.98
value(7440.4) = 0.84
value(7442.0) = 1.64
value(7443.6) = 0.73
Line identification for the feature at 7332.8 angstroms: H-beta 4861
